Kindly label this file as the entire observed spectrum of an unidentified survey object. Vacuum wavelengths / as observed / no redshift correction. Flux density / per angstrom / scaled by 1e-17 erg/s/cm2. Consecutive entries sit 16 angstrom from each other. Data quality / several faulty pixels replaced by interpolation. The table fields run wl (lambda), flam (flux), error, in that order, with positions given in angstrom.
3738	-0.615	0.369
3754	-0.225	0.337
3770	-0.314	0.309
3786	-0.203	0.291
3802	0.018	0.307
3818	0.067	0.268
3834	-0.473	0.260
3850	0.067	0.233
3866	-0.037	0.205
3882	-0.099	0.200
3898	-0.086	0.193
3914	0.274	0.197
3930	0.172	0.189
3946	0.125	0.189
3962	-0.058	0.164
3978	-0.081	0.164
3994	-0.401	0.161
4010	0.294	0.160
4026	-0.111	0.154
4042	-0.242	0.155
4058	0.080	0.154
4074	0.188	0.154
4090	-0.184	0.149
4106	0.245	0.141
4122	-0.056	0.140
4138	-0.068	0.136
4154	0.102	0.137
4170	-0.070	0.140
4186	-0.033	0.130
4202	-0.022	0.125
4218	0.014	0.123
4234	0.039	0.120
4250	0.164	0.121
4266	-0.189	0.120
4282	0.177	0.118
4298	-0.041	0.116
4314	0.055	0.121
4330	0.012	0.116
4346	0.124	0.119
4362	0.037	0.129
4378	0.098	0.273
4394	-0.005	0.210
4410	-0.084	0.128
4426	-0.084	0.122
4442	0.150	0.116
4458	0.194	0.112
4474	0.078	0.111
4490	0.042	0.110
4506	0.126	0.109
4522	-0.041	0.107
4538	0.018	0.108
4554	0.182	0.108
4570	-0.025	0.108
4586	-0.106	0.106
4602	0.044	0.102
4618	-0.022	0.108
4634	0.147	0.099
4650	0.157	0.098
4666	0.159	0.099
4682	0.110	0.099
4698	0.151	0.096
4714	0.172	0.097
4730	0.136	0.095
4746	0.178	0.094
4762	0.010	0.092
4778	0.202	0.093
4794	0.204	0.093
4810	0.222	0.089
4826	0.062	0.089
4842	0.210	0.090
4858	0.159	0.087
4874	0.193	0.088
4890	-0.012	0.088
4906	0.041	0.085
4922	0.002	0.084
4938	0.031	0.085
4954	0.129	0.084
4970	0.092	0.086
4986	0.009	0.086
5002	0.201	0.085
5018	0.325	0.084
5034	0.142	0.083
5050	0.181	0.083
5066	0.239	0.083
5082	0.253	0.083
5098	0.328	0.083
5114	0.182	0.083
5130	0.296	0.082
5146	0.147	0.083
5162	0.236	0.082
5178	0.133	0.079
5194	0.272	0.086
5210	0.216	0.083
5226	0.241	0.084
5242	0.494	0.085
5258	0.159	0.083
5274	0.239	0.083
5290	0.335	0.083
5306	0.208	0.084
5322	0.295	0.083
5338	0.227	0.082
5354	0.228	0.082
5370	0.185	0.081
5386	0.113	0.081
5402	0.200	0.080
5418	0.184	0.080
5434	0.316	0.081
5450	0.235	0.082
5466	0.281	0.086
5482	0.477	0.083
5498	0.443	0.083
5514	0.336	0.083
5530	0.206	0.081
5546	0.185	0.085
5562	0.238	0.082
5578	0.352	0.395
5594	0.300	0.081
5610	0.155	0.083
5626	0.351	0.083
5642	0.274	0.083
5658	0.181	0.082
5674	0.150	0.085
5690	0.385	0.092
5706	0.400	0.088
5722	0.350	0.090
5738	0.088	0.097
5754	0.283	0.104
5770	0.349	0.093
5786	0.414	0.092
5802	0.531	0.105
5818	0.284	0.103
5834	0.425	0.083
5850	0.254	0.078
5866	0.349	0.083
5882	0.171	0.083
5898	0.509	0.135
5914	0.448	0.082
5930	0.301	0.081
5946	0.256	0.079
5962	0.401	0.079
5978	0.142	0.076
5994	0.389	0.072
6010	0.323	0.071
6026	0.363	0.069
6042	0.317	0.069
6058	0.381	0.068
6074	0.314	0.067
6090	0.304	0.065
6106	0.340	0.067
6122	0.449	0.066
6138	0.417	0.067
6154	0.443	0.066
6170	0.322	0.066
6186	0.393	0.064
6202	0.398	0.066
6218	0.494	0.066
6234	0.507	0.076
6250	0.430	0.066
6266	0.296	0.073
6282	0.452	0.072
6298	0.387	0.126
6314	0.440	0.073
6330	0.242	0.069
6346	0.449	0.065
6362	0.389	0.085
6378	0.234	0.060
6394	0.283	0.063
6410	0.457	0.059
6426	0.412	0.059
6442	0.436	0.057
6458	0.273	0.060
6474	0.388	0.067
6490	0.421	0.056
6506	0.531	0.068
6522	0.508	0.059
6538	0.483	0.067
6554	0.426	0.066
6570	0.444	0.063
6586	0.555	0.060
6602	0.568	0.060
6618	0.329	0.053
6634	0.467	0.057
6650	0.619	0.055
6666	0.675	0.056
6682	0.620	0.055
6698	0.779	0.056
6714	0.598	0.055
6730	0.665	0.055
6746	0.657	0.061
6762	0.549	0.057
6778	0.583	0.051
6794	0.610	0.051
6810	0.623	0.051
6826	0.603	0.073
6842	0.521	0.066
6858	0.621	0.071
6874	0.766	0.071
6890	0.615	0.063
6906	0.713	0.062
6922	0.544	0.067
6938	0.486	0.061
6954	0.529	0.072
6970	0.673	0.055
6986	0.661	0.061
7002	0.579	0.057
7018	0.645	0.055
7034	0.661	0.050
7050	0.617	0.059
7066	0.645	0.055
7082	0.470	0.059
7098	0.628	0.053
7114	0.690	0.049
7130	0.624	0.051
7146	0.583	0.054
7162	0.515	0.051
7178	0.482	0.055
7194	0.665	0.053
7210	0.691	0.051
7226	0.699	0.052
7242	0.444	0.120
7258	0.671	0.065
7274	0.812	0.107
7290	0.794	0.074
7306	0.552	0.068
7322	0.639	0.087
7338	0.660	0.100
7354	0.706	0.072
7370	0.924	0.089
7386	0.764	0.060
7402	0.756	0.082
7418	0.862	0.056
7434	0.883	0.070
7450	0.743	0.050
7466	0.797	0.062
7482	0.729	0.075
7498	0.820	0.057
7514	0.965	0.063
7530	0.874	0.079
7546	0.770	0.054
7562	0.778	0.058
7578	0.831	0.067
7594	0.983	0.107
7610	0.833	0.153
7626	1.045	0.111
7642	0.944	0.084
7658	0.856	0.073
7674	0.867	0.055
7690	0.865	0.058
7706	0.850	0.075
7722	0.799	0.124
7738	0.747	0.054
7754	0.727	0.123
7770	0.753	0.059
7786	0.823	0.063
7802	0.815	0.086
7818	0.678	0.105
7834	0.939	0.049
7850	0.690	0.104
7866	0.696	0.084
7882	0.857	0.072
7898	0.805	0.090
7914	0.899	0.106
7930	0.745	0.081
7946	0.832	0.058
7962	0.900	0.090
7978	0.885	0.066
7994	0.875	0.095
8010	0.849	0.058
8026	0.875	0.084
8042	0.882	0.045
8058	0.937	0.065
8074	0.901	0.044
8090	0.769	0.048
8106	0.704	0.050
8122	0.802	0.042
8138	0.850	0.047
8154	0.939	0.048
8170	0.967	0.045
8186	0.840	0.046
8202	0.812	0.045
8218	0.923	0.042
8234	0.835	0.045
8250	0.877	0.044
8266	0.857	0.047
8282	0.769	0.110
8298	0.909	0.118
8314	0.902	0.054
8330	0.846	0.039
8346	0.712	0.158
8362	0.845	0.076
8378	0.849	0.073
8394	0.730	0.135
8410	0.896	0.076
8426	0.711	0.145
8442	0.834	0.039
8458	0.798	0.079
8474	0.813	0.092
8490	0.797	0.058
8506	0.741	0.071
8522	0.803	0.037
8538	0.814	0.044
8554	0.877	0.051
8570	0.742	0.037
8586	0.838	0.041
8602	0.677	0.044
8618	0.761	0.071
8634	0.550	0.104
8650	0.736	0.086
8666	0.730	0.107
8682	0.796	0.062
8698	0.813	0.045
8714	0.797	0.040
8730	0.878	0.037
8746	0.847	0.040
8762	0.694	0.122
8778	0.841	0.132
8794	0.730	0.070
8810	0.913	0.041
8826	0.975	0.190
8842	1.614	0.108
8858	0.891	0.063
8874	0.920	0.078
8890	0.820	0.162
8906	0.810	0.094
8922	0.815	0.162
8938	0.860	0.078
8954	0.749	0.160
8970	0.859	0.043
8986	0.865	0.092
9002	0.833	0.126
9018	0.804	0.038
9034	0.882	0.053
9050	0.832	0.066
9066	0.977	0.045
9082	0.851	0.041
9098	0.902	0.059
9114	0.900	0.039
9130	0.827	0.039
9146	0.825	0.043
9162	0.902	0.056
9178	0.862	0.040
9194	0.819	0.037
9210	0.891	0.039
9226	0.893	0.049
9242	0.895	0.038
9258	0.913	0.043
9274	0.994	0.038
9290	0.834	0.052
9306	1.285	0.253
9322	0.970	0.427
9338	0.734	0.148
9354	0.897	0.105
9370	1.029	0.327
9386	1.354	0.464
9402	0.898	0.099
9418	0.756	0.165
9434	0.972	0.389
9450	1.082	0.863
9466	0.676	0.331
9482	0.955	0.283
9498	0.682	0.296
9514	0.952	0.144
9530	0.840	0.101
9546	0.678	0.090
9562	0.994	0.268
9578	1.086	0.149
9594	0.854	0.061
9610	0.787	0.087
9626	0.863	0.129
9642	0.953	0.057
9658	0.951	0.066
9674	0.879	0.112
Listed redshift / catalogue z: 0.67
